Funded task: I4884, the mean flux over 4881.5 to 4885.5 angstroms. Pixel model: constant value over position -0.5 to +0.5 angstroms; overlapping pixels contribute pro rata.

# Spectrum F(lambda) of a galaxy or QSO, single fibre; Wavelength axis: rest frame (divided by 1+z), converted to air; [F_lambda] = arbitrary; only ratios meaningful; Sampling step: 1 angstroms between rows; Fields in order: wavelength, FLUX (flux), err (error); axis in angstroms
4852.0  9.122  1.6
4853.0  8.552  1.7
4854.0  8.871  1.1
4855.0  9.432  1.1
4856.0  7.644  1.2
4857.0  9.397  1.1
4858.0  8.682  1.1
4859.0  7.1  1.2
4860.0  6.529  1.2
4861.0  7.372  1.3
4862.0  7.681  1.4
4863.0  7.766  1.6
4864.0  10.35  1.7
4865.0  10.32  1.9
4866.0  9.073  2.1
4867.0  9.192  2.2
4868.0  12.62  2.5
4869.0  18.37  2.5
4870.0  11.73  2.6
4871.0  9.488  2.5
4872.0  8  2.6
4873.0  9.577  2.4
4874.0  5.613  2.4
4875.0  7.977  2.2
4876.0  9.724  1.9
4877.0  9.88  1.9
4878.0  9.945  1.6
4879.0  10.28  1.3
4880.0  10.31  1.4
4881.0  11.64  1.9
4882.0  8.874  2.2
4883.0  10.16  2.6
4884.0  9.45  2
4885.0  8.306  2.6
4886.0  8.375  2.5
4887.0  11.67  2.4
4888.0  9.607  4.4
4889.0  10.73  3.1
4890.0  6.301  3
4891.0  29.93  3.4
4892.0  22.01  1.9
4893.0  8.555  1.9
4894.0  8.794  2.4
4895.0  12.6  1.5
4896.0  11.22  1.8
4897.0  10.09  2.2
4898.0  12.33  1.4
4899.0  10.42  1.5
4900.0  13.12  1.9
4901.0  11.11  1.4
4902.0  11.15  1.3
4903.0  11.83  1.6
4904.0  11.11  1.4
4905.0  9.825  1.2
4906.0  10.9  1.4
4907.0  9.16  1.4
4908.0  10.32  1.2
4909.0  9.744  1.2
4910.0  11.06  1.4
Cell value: 9.2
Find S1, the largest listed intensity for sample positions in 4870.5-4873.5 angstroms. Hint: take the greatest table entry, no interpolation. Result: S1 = 9.577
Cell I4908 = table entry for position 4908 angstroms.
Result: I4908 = 10.32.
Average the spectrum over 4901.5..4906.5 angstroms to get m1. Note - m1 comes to 11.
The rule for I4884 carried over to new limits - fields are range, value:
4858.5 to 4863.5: 7.29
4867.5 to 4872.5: 12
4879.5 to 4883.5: 10.2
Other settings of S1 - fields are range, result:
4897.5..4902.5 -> 13.12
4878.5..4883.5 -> 11.64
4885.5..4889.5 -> 11.67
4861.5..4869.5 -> 18.37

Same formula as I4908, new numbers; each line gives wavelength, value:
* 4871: 9.488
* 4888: 9.607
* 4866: 9.073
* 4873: 9.577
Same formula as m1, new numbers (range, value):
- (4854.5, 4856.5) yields 8.54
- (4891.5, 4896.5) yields 12.6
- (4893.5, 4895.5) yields 10.7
